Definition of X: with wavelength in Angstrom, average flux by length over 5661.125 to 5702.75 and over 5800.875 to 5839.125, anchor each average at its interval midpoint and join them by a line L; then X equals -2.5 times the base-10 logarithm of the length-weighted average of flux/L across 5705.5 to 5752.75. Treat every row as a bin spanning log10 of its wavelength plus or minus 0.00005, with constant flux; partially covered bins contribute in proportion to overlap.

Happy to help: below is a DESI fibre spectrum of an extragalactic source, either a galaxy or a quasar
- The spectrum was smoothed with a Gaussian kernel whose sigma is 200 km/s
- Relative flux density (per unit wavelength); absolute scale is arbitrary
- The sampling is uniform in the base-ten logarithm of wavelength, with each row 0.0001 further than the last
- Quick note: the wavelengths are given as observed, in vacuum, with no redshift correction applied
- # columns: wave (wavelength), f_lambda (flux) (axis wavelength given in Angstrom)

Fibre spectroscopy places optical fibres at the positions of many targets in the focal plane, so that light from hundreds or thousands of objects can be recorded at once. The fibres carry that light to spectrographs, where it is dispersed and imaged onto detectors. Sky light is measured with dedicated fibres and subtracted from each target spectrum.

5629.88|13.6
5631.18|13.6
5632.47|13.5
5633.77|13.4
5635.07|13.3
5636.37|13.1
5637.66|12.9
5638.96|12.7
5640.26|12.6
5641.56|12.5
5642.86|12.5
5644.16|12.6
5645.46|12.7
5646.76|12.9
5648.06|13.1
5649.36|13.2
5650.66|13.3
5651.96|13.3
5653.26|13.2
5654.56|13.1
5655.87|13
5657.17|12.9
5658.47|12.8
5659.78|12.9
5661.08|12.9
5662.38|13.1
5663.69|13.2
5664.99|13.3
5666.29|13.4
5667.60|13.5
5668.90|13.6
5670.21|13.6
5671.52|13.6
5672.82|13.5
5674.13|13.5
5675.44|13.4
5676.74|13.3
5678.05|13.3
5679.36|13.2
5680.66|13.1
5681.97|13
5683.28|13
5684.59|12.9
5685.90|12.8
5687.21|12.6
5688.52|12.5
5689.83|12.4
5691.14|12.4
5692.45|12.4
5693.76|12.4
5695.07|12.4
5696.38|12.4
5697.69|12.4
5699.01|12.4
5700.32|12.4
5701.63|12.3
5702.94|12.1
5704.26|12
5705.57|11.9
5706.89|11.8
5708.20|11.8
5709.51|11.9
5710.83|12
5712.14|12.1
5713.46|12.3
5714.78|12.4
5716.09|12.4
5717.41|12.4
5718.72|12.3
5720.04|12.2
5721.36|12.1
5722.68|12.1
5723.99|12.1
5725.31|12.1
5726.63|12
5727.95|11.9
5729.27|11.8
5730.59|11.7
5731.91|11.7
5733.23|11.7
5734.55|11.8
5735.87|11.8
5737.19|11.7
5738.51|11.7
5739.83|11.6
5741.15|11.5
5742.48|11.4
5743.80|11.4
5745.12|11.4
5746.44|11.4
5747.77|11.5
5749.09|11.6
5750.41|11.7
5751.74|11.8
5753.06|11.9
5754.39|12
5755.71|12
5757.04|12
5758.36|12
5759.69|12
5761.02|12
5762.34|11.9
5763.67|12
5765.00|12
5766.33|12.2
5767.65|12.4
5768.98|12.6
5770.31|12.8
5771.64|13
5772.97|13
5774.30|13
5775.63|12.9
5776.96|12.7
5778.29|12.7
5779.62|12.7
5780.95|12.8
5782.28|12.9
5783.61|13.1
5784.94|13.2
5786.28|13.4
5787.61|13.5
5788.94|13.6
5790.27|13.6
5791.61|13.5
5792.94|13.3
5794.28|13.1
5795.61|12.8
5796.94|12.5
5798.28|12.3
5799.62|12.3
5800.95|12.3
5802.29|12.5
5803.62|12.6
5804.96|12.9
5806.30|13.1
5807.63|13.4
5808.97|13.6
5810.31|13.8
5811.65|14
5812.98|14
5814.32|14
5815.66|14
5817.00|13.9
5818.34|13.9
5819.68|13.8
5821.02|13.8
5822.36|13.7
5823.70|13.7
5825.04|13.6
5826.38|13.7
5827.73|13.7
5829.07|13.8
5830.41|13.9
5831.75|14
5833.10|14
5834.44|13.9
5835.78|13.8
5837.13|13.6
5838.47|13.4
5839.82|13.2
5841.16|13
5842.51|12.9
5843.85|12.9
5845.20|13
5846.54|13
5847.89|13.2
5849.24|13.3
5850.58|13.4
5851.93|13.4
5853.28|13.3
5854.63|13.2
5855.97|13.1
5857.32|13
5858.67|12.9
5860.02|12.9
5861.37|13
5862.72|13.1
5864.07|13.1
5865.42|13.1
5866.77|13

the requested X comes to 0.11 mag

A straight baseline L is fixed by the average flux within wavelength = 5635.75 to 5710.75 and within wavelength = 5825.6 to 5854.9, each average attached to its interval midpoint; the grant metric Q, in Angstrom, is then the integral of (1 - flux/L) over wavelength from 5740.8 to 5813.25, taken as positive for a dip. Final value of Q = 3.5 Angstrom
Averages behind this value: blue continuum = 12.8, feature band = 12.6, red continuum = 13.4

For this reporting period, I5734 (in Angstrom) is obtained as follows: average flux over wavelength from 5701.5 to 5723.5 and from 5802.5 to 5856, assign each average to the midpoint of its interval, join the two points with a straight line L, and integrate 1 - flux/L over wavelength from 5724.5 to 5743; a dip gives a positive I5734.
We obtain 0.9 Angstrom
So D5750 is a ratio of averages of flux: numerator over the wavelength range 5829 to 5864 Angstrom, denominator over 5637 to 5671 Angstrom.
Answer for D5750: 1.02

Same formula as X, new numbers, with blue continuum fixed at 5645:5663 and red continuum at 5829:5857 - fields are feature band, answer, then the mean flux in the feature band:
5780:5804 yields 0.03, 13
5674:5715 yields 0.05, 12.5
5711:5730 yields 0.09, 12.2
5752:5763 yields 0.11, 12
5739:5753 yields 0.15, 11.6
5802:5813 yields 0.00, 13.3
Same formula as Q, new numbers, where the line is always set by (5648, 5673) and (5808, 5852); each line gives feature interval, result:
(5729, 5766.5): 4.64 Angstrom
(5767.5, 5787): 0.85 Angstrom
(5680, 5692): 0.49 Angstrom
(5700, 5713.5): 1.31 Angstrom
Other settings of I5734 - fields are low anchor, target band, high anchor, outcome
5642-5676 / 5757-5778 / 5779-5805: 0.9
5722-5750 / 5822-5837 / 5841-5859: -1.1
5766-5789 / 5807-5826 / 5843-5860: -1.1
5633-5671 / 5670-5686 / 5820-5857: -0.2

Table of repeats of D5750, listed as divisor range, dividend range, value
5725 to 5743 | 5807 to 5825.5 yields 1.18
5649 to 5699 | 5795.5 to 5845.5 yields 1.03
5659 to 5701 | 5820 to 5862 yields 1.03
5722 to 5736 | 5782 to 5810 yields 1.10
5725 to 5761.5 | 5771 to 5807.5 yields 1.10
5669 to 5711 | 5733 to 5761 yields 0.93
